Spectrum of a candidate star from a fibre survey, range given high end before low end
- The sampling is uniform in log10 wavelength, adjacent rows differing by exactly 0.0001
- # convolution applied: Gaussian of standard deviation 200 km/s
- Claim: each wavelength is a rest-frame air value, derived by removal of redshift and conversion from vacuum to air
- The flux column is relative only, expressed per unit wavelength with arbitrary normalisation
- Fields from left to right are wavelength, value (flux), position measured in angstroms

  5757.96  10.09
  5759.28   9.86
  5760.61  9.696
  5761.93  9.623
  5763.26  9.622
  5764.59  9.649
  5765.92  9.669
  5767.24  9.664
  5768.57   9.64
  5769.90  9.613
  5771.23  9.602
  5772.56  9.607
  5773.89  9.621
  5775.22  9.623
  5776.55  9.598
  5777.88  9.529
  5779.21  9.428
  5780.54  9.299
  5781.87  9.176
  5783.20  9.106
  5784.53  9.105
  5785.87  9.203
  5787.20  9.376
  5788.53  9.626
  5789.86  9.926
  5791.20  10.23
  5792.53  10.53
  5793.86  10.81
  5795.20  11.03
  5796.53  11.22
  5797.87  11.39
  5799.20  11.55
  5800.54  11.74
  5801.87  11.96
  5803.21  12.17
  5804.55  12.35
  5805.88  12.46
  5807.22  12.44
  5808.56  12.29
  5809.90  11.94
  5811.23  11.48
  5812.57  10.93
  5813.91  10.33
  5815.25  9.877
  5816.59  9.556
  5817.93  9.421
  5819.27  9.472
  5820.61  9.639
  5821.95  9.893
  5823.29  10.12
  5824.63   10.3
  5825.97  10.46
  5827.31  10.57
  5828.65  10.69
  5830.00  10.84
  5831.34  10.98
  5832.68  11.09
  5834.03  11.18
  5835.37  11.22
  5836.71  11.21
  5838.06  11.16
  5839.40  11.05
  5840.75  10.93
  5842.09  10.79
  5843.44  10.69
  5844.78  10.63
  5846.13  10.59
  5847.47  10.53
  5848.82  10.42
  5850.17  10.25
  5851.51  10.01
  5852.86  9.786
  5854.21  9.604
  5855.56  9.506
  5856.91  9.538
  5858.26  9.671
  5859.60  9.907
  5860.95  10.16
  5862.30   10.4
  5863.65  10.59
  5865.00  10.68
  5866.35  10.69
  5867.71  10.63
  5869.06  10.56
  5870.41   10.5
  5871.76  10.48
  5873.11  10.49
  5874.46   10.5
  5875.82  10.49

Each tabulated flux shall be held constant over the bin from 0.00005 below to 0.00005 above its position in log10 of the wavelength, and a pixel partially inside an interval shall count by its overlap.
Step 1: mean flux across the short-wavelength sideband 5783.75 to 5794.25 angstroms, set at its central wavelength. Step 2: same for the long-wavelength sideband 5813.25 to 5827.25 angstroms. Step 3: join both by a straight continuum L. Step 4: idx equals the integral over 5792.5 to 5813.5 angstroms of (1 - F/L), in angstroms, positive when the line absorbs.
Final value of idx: -3.8 angstroms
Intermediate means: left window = 9.82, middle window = 11.7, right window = 9.94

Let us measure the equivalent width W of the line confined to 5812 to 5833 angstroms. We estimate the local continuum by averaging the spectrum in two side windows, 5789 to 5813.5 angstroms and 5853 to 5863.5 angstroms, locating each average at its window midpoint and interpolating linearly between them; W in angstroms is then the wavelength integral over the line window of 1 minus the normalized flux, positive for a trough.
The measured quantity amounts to 1.2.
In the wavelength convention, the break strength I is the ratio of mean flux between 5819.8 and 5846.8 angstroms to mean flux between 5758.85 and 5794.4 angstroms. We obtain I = 1.11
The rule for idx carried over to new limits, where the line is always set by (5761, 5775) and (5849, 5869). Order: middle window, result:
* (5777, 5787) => 0.4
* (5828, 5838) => -1.1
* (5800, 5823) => -2.7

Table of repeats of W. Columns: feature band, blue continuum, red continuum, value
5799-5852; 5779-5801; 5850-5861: -4.8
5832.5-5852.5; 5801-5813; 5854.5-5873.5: 0.3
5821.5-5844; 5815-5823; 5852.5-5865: -2.4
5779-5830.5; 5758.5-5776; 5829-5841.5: -0.7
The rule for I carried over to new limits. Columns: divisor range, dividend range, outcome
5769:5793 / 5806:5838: 1.12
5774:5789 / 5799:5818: 1.22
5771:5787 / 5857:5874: 1.10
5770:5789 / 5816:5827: 1.05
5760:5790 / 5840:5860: 1.07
